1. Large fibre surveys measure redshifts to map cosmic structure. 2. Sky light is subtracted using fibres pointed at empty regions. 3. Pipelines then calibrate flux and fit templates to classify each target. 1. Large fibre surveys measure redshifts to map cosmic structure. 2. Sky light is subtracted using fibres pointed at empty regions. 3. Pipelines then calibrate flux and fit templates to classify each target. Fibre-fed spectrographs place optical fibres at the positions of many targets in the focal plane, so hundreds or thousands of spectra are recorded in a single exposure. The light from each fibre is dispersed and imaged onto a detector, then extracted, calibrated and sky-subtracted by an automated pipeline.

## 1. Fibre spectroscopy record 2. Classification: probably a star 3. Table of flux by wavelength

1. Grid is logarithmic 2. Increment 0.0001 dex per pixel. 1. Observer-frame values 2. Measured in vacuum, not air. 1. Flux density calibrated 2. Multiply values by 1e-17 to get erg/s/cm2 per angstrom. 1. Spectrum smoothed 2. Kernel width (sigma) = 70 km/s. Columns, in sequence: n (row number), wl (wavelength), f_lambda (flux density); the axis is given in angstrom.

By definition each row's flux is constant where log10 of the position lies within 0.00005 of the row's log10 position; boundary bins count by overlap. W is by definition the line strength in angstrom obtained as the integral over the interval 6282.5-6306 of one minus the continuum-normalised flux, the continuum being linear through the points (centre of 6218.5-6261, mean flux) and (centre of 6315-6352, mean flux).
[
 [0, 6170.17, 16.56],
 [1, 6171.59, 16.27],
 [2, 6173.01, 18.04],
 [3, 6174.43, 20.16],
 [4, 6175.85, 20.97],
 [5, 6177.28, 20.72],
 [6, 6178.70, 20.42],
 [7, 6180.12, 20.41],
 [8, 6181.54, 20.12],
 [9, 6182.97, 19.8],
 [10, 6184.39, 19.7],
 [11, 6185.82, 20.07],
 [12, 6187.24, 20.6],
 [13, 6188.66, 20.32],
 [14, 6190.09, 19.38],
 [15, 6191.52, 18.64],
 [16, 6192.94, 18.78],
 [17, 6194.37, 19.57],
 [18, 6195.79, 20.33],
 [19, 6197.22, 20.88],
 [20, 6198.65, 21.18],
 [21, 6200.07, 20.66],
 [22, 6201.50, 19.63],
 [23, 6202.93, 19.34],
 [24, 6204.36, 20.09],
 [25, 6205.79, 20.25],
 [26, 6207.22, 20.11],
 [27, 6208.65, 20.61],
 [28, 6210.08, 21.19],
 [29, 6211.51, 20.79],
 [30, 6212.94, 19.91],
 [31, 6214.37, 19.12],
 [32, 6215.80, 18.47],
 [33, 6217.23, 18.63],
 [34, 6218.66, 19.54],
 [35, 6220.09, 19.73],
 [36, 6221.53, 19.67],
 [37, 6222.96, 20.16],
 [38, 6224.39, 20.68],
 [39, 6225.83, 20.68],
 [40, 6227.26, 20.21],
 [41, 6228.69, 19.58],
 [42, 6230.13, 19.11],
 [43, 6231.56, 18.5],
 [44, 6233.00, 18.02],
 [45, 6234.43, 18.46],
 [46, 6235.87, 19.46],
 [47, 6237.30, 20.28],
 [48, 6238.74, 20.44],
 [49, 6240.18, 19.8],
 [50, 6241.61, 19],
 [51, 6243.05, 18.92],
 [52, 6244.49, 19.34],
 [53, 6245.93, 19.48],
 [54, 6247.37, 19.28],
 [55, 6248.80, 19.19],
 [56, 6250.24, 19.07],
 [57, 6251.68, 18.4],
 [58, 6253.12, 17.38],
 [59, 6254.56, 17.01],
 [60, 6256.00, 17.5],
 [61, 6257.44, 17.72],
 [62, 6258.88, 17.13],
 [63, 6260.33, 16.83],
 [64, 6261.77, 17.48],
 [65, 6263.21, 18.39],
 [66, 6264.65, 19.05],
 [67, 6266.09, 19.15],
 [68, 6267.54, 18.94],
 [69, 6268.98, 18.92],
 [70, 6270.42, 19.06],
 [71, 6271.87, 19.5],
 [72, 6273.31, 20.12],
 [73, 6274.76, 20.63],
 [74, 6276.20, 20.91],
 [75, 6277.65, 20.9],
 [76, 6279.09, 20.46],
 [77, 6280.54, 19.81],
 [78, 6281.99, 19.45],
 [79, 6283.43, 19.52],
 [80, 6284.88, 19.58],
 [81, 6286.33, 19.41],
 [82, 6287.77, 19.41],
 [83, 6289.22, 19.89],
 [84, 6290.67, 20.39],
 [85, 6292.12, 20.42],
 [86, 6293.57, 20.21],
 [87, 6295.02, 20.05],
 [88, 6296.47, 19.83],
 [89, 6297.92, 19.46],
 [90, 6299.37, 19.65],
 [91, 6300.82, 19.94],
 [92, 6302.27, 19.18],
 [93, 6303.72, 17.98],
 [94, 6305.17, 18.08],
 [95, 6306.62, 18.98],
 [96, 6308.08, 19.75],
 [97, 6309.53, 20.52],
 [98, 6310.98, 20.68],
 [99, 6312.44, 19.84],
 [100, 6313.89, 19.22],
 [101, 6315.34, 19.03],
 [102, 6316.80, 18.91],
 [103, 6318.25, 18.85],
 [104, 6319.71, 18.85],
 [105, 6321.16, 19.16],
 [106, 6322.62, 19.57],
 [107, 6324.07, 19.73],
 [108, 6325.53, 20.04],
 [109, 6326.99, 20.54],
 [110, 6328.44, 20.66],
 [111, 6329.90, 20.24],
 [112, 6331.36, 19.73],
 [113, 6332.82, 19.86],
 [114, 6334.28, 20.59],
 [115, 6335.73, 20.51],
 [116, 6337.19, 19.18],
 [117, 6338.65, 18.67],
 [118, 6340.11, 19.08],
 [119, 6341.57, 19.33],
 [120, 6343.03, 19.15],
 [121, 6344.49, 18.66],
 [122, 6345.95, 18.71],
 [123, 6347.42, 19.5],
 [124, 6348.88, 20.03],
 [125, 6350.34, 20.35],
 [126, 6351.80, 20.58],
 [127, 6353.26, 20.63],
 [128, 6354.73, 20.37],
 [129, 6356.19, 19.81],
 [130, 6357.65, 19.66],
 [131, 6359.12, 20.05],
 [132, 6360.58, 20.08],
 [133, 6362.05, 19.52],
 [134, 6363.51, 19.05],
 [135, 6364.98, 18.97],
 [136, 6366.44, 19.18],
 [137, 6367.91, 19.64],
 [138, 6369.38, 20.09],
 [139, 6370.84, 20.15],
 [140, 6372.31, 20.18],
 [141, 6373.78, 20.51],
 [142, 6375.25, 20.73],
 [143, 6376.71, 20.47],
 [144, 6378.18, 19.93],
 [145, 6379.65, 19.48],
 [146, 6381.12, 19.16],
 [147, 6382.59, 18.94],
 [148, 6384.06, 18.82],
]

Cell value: -0.3 angstrom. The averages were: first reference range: 19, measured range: 19.6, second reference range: 19.6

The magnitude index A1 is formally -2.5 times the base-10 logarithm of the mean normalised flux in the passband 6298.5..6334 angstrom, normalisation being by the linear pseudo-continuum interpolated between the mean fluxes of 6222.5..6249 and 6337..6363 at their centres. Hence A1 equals 0.00 mag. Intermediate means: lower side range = 19.5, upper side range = 19.6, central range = 19.6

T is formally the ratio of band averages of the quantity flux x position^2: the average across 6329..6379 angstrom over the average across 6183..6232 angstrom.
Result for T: 1.04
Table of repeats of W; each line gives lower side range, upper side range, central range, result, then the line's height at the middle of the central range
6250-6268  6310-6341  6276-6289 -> -0.94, 18.6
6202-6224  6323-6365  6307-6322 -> 0.25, 19.8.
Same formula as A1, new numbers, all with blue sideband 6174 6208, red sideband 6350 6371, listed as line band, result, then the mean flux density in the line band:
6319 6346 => 0.015 mag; 19.6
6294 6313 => 0.022 mag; 19.5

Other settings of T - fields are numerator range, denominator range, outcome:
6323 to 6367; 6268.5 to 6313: 1.02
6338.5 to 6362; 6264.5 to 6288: 1.02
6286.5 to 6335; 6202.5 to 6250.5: 1.03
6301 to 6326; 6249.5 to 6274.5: 1.07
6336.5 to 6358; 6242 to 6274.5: 1.08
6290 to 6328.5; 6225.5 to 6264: 1.07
